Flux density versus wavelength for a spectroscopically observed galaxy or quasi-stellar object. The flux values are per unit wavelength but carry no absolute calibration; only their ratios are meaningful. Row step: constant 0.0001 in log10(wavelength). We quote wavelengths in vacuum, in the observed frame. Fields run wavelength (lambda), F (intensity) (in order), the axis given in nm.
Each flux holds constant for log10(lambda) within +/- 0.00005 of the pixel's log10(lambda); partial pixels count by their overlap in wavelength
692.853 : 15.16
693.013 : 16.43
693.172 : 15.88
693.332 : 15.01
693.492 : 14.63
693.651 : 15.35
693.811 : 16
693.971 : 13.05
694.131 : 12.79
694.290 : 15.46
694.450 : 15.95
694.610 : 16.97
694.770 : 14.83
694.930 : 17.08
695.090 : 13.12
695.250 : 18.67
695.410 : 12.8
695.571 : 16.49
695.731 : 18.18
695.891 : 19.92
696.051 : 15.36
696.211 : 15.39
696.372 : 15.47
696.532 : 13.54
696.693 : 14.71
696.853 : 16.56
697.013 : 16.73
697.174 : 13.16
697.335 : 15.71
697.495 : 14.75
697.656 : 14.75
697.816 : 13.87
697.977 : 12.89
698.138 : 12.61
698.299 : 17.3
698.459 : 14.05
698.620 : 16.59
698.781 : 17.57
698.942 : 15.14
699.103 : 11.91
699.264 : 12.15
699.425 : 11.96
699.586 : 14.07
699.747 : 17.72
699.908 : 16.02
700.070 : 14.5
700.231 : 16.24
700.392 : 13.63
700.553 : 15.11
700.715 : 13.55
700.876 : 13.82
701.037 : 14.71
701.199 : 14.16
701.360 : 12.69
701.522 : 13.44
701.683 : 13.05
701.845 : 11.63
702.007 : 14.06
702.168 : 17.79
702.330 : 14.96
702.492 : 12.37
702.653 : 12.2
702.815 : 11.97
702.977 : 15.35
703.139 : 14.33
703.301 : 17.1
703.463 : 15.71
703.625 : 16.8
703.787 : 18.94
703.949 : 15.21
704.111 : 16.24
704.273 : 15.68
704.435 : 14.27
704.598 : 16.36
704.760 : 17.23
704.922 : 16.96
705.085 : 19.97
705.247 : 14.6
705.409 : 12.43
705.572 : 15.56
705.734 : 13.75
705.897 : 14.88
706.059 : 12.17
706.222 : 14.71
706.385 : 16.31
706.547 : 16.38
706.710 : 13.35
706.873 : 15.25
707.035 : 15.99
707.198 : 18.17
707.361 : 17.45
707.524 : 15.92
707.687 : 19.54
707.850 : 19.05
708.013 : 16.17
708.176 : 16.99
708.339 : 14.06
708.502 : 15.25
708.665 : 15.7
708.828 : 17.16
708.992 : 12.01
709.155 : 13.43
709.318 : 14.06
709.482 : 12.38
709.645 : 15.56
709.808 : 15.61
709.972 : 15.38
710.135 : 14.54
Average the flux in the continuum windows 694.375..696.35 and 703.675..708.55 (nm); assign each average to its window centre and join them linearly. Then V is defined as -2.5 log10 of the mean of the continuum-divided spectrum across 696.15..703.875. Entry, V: 0.10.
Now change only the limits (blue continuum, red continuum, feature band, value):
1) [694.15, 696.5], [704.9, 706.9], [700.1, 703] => 0.112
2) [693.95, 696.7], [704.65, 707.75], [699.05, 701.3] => 0.104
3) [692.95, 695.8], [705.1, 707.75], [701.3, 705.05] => 0.031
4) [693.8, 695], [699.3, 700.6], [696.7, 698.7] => 0.005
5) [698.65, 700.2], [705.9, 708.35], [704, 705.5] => -0.019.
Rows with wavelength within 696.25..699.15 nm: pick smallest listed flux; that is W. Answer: 11.91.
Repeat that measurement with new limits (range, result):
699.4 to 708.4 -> 11.63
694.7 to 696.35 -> 12.8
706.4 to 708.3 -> 13.35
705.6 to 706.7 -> 12.17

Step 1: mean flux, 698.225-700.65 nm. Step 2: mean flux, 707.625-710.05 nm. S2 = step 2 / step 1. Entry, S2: 1.04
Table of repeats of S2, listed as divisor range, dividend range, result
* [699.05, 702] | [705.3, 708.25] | 1.13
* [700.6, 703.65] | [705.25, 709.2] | 1.09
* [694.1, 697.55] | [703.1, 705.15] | 1.06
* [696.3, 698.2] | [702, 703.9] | 1.04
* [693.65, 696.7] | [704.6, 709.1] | 1.01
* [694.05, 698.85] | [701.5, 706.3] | 0.97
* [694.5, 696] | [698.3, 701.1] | 0.90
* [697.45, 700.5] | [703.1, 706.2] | 1.07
